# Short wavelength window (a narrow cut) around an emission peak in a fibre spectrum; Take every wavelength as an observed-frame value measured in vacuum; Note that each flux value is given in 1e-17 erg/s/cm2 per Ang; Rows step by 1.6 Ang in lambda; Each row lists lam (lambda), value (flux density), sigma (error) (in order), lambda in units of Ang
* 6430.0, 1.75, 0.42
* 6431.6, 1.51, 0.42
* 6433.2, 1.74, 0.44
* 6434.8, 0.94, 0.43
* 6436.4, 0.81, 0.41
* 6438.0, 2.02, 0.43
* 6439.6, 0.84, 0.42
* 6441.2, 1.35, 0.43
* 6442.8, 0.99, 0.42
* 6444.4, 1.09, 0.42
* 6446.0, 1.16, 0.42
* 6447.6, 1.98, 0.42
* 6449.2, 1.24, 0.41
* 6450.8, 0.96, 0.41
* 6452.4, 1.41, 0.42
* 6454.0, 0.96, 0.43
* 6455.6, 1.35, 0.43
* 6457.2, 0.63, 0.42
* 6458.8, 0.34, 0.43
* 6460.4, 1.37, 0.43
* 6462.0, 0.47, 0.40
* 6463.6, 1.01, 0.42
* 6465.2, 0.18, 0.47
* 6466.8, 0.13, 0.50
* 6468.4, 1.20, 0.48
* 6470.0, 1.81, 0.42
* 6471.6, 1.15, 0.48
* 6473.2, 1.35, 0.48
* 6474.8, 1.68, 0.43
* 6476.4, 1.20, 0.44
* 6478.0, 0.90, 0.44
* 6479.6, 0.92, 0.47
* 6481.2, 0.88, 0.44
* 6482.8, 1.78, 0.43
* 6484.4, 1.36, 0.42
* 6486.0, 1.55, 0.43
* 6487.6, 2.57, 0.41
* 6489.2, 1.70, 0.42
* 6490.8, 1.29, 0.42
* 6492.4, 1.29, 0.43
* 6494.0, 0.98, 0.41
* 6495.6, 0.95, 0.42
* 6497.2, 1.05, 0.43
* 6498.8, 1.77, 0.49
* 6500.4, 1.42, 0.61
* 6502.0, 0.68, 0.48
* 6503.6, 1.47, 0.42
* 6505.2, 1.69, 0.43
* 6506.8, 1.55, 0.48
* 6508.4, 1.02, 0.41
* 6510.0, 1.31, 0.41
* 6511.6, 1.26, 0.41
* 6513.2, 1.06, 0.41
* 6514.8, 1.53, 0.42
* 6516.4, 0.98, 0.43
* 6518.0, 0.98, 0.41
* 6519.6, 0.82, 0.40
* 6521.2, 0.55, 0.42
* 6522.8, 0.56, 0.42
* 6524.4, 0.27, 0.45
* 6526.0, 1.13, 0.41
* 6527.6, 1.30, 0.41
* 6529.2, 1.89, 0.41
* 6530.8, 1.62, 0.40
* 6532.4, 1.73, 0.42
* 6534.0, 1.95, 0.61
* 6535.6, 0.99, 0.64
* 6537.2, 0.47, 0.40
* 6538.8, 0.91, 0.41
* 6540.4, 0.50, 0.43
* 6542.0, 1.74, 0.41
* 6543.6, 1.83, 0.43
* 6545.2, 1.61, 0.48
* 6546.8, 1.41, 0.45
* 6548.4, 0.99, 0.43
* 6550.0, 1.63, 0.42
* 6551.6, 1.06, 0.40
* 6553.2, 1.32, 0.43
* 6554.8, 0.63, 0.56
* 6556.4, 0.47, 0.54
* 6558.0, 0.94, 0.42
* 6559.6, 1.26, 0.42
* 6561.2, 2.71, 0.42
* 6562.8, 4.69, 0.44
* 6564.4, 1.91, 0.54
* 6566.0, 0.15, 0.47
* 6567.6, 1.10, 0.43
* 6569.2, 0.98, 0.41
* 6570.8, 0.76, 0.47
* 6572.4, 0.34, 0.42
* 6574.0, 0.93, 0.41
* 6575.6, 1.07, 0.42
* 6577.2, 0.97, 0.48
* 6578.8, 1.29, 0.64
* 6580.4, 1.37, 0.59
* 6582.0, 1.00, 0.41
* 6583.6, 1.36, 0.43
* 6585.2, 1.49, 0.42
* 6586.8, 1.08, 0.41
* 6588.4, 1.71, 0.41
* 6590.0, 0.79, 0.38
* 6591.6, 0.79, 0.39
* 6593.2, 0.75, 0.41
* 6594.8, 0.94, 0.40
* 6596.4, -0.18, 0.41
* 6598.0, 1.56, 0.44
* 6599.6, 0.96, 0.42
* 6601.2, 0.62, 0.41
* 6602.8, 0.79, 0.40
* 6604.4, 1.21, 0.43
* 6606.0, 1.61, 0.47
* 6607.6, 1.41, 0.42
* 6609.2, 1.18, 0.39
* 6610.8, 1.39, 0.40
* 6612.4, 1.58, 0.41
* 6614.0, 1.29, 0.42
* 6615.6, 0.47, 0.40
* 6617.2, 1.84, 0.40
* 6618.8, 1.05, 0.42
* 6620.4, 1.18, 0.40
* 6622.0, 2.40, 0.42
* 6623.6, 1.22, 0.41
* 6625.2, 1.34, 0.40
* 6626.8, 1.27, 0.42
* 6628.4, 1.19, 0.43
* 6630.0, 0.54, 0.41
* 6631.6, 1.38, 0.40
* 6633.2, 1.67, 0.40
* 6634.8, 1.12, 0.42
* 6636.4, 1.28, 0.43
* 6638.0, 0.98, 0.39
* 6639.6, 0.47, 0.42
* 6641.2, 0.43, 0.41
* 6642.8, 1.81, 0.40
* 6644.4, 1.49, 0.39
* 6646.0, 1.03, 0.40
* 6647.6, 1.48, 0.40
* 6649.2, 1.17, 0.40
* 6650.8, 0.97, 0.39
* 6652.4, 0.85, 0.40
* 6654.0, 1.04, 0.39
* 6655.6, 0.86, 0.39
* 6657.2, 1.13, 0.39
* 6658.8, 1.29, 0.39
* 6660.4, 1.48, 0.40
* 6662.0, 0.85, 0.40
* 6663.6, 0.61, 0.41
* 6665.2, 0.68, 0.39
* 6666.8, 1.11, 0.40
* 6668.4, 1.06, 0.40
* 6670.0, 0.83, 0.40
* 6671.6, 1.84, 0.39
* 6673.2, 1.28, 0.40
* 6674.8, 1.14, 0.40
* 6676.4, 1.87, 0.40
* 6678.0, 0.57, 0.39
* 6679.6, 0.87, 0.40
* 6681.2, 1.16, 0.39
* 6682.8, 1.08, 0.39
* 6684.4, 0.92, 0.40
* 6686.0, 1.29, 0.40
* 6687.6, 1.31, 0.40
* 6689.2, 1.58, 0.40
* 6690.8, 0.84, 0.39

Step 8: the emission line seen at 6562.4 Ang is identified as H-beta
